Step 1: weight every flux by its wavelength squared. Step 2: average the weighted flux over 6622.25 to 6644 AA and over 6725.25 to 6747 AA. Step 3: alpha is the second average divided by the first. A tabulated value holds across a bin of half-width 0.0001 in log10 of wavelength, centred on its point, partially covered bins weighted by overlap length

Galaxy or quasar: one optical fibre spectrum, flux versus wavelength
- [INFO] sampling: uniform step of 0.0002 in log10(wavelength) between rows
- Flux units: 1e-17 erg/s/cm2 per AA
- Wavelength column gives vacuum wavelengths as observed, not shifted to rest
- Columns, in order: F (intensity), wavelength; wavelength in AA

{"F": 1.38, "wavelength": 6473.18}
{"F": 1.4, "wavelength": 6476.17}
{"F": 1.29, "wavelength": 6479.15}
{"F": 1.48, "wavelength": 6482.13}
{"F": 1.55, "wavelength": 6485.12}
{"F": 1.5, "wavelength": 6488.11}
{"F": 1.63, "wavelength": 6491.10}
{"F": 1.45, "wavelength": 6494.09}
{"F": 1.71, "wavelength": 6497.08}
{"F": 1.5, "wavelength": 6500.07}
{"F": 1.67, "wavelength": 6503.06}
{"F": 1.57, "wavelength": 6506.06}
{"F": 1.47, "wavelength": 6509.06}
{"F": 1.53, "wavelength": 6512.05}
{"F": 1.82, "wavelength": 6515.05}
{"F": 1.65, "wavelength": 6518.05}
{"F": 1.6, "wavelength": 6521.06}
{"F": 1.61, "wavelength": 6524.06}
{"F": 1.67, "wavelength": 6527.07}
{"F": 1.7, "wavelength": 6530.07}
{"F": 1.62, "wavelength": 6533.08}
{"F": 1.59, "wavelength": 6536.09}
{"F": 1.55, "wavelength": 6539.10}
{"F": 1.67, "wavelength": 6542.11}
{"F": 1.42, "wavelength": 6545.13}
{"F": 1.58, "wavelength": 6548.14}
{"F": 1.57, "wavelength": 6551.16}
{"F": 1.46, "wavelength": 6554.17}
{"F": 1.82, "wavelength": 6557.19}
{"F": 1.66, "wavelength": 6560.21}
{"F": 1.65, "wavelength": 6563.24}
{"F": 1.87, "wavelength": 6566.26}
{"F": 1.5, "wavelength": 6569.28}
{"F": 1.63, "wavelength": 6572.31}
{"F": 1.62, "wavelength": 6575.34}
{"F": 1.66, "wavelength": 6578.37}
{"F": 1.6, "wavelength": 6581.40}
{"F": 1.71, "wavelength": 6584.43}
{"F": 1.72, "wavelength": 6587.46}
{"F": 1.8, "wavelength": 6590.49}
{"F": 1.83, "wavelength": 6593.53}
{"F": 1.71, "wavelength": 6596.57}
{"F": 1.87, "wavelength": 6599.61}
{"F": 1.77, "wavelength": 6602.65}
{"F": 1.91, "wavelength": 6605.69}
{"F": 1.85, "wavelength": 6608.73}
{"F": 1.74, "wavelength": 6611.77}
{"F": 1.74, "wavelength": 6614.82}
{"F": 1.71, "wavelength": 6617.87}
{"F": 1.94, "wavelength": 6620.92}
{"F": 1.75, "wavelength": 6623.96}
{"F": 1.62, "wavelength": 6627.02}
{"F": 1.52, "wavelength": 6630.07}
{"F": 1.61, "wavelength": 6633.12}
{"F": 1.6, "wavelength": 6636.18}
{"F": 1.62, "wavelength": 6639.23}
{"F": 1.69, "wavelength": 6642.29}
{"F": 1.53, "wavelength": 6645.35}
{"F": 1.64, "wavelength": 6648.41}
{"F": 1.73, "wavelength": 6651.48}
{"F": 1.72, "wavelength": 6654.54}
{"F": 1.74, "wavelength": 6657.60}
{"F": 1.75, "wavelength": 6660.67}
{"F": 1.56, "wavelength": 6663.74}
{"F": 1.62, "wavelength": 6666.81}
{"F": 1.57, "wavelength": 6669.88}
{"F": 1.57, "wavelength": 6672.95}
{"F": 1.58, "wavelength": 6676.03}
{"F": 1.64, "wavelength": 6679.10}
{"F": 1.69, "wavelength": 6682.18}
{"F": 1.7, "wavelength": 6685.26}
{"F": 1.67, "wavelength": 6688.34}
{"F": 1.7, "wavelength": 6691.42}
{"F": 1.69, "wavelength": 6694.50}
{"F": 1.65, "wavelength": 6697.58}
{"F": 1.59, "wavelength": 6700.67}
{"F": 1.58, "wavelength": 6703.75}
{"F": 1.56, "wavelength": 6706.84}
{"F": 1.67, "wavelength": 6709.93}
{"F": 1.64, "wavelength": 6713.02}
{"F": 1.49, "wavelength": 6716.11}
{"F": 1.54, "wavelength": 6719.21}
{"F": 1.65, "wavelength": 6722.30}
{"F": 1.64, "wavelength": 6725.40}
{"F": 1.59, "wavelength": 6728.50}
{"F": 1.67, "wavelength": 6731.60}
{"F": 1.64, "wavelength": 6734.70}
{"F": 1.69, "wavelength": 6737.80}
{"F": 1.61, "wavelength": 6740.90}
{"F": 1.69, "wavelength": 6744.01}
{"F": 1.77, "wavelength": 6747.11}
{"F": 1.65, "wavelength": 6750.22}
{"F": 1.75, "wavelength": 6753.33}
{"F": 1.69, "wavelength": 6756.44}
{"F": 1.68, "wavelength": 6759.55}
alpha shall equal 1.0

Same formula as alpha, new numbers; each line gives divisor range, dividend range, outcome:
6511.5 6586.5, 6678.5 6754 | 1.06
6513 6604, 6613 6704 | 1.03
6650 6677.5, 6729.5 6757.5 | 1.05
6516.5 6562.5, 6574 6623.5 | 1.11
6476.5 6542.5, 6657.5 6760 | 1.11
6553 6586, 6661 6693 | 1.02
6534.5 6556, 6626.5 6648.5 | 1.06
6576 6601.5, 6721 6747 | 1.00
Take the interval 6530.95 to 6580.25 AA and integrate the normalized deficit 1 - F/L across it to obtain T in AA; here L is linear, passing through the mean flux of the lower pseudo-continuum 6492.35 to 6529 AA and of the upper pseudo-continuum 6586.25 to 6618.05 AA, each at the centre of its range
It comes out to 2.3 AA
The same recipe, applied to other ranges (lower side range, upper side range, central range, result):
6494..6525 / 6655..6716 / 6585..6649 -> -3.9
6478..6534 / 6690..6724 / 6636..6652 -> -0.3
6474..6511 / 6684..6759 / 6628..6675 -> -0.7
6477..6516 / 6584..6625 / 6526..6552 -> 0.7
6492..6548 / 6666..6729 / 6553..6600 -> -2.5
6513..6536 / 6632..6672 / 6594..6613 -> -1.9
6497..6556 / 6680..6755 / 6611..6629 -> -1.4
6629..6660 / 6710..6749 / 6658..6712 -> 0.1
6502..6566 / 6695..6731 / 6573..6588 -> -0.4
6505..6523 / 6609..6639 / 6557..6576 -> -0.2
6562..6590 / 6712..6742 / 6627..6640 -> 0.5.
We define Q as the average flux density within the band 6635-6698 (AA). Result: 1.65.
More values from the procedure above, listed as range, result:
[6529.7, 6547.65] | 1.58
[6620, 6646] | 1.65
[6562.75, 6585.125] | 1.65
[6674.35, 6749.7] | 1.64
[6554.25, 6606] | 1.71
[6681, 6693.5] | 1.69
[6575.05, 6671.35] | 1.7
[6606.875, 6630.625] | 1.74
